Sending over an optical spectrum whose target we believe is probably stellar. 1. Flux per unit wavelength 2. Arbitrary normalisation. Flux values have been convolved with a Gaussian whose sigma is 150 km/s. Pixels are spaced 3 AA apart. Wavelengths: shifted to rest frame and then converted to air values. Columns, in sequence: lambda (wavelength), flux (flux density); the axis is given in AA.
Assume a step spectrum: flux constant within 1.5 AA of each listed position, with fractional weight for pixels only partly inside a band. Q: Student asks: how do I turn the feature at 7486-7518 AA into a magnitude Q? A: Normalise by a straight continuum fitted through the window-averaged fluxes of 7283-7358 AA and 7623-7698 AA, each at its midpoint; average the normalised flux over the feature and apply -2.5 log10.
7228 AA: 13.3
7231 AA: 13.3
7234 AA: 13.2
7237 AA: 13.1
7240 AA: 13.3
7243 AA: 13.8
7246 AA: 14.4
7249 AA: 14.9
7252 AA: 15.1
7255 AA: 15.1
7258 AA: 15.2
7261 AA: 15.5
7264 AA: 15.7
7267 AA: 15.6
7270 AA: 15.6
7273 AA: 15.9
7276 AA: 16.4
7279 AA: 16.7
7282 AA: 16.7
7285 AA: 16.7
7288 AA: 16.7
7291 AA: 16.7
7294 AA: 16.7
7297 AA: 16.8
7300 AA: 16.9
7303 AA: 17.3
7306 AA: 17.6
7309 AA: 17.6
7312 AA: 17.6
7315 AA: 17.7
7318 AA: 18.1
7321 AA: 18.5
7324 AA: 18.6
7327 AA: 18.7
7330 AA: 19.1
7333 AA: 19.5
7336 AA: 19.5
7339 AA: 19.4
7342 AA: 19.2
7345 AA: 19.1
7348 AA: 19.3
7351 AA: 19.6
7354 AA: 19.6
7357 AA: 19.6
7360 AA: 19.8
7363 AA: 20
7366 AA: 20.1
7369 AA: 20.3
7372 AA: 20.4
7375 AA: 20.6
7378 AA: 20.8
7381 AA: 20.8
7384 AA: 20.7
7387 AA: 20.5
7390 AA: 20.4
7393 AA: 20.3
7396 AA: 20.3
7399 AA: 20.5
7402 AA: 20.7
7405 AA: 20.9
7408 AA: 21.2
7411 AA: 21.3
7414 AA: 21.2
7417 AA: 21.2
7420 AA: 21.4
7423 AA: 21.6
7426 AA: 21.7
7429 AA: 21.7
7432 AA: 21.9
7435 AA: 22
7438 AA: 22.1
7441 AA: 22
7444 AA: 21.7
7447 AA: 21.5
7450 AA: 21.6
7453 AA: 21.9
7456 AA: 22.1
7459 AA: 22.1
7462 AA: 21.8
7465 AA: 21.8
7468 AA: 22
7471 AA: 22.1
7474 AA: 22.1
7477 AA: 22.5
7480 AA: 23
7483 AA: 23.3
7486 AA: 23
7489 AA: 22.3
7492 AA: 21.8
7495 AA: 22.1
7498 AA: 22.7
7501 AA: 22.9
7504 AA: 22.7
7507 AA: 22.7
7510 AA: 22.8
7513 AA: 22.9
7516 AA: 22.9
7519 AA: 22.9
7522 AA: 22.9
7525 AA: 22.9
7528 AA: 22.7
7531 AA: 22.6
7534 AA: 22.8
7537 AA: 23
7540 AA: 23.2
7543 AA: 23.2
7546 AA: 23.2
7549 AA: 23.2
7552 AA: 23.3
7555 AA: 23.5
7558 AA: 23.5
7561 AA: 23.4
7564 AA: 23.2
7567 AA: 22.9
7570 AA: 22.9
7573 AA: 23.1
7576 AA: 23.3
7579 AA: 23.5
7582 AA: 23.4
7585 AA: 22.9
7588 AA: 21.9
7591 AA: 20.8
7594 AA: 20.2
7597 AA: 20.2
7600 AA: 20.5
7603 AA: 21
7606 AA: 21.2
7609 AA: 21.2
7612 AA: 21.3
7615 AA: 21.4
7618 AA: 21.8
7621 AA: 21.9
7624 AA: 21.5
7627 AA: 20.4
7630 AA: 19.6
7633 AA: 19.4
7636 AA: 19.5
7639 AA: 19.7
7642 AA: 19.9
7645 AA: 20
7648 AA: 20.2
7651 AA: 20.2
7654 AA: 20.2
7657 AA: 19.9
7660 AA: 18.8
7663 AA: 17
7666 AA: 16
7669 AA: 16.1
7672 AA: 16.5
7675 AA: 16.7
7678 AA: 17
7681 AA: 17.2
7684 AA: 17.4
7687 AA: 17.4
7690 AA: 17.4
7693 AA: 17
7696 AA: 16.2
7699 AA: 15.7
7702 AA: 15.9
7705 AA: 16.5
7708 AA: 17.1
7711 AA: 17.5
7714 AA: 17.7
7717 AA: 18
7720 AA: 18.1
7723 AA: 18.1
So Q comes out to -0.23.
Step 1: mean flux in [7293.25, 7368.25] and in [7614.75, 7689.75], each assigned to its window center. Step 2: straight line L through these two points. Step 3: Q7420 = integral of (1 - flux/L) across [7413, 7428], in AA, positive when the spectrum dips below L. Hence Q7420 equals -2.1 AA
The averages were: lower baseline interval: 18.7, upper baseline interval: 19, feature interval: 21.4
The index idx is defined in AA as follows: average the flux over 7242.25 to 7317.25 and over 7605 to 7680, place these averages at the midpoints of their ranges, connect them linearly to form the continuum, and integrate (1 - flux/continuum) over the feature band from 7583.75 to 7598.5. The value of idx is -1.7 AA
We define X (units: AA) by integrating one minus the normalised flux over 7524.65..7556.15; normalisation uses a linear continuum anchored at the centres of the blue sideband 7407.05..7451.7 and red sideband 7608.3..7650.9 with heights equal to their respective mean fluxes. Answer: -3.1 AA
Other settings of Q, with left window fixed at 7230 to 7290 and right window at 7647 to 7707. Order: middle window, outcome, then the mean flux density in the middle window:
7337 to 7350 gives -0.228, 19.3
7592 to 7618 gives -0.223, 20.9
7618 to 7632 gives -0.214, 20.9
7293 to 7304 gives -0.103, 16.9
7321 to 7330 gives -0.202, 18.7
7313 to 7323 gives -0.169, 18.1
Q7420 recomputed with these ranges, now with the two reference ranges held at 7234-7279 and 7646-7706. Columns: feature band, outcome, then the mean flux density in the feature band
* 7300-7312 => -1.7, 17.4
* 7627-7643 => -2.3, 19.7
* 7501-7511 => -3.8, 22.8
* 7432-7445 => -4.8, 22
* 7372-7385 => -4.1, 20.7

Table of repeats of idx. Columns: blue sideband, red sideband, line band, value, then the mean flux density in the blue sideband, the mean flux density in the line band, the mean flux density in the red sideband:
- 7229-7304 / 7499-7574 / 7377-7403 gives -2.2 AA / 15.5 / 20.5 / 23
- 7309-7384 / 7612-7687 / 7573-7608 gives -4.8 AA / 19.4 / 21.8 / 19.1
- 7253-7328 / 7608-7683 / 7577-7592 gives -2.9 AA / 16.8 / 22.6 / 19.3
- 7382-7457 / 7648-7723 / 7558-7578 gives -4.2 AA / 21.3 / 23.2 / 17.5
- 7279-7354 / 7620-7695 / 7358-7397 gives -4.7 AA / 18.1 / 20.4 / 18.6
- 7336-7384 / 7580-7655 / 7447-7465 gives -1.4 AA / 19.9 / 21.9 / 20.8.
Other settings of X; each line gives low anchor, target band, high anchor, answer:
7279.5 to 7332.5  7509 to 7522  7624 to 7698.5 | -3.5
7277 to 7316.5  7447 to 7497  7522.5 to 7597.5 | -3.2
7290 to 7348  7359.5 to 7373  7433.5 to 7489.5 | -0.4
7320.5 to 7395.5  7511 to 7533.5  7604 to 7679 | -3.7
